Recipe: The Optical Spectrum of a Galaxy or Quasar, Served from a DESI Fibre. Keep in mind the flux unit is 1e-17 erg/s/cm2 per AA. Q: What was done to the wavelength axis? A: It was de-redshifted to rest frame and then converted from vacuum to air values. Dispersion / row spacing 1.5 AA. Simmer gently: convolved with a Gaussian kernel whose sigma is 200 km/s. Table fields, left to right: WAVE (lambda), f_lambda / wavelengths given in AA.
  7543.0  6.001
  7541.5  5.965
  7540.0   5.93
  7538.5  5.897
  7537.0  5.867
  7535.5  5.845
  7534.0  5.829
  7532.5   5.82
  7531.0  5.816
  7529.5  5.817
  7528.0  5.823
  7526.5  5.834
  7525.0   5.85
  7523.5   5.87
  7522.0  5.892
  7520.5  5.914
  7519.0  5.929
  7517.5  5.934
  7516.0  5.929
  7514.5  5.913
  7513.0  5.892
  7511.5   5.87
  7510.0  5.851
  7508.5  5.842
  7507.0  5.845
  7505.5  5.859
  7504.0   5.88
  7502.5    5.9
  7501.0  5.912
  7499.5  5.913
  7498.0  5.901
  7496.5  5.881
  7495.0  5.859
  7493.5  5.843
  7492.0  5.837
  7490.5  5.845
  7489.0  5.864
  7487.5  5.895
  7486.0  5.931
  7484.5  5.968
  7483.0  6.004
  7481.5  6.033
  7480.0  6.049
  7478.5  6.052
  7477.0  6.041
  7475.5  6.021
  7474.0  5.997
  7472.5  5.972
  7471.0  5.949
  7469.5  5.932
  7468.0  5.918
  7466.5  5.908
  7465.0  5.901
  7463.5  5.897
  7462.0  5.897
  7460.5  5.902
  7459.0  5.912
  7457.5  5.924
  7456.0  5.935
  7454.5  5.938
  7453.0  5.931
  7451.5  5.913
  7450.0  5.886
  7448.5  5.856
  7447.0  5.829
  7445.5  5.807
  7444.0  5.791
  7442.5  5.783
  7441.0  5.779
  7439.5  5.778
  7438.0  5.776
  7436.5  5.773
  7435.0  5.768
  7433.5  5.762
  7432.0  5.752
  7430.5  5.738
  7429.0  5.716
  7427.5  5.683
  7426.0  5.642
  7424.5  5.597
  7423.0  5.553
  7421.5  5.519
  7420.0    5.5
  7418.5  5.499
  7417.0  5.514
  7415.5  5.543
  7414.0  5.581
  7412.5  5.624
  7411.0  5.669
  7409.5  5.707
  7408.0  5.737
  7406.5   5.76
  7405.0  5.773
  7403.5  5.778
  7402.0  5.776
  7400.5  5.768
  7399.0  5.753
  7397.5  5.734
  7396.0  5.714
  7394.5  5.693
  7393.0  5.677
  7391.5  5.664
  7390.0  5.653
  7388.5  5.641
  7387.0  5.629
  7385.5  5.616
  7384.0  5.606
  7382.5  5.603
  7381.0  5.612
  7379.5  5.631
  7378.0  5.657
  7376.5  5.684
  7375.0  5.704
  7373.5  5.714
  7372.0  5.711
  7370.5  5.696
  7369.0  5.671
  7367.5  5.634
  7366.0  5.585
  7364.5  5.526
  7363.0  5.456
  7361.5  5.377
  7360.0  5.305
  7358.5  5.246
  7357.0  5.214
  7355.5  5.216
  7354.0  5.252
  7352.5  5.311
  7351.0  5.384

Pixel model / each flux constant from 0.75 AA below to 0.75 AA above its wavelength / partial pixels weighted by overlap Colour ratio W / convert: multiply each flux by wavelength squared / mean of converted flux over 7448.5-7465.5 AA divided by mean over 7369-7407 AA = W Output 1.06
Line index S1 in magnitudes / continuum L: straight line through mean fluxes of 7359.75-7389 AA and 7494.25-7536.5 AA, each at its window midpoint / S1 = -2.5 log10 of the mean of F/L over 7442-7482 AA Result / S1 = -0.03 mag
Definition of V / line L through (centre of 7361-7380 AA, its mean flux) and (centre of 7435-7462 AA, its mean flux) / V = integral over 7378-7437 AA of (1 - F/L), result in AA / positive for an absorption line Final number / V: 0.7 AA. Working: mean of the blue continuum 5.62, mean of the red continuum 5.85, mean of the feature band 5.67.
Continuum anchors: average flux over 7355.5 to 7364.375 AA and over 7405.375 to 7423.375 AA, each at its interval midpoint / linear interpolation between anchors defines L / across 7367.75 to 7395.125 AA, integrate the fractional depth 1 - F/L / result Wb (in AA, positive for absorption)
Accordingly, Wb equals -1.1 AA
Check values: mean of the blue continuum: 5.33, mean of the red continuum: 5.61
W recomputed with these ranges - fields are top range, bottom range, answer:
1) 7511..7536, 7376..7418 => 1.07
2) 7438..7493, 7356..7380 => 1.09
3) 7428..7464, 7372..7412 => 1.04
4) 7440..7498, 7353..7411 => 1.08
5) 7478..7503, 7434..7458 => 1.03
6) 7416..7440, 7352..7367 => 1.08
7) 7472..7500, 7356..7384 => 1.10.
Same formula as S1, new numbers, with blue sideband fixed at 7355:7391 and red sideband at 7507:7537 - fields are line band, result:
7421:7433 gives 0.00 mag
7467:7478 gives -0.04 mag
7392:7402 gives -0.02 mag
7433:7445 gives -0.02 mag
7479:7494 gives -0.03 mag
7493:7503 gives -0.01 mag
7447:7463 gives -0.03 mag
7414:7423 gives 0.03 mag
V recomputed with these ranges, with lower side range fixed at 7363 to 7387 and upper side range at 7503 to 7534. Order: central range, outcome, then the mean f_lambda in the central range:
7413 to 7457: 0.04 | 5.73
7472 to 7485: -0.48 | 6.02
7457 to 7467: -0.22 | 5.91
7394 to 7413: -0.16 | 5.73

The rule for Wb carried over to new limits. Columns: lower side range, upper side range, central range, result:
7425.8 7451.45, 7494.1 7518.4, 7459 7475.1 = -0.3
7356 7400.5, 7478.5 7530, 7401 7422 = 0.1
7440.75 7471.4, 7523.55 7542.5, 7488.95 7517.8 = 0.0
